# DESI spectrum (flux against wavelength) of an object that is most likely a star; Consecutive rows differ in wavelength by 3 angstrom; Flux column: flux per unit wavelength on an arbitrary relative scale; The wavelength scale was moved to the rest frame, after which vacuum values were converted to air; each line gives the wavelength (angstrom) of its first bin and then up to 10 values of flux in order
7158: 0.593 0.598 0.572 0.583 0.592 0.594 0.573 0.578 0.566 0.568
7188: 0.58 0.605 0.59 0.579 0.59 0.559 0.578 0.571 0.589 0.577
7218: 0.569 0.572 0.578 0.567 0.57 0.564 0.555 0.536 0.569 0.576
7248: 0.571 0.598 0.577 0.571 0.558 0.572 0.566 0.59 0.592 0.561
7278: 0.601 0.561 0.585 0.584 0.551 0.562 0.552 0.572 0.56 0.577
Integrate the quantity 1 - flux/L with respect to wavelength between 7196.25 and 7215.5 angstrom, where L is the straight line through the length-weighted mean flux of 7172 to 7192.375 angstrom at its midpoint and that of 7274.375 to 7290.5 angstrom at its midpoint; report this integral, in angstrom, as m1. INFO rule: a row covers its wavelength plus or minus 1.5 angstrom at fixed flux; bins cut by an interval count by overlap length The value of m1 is 0.1 angstrom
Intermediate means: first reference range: 0.58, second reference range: 0.576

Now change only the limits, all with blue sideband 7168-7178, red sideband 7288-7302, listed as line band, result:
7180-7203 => 0.0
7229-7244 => 0.4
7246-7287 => -0.8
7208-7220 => 0.0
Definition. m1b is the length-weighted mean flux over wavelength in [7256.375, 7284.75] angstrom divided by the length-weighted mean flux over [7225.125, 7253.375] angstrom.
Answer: 1.0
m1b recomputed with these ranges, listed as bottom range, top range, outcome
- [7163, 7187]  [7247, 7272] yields 1.00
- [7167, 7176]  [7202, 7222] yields 0.98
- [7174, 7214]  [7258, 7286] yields 1.00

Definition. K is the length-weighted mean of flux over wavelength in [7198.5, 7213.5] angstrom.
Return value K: 0.577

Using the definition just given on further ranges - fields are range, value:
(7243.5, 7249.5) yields 0.574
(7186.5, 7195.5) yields 0.592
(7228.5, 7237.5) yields 0.563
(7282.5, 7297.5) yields 0.567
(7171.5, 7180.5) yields 0.582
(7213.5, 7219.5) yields 0.573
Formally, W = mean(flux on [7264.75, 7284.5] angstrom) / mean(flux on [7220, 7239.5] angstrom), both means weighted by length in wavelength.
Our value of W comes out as 1.03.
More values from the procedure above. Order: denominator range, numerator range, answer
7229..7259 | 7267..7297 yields 1.01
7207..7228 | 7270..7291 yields 1.00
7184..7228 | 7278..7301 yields 0.98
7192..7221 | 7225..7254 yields 0.98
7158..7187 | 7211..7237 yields 0.98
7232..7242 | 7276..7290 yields 1.05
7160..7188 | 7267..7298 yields 0.99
